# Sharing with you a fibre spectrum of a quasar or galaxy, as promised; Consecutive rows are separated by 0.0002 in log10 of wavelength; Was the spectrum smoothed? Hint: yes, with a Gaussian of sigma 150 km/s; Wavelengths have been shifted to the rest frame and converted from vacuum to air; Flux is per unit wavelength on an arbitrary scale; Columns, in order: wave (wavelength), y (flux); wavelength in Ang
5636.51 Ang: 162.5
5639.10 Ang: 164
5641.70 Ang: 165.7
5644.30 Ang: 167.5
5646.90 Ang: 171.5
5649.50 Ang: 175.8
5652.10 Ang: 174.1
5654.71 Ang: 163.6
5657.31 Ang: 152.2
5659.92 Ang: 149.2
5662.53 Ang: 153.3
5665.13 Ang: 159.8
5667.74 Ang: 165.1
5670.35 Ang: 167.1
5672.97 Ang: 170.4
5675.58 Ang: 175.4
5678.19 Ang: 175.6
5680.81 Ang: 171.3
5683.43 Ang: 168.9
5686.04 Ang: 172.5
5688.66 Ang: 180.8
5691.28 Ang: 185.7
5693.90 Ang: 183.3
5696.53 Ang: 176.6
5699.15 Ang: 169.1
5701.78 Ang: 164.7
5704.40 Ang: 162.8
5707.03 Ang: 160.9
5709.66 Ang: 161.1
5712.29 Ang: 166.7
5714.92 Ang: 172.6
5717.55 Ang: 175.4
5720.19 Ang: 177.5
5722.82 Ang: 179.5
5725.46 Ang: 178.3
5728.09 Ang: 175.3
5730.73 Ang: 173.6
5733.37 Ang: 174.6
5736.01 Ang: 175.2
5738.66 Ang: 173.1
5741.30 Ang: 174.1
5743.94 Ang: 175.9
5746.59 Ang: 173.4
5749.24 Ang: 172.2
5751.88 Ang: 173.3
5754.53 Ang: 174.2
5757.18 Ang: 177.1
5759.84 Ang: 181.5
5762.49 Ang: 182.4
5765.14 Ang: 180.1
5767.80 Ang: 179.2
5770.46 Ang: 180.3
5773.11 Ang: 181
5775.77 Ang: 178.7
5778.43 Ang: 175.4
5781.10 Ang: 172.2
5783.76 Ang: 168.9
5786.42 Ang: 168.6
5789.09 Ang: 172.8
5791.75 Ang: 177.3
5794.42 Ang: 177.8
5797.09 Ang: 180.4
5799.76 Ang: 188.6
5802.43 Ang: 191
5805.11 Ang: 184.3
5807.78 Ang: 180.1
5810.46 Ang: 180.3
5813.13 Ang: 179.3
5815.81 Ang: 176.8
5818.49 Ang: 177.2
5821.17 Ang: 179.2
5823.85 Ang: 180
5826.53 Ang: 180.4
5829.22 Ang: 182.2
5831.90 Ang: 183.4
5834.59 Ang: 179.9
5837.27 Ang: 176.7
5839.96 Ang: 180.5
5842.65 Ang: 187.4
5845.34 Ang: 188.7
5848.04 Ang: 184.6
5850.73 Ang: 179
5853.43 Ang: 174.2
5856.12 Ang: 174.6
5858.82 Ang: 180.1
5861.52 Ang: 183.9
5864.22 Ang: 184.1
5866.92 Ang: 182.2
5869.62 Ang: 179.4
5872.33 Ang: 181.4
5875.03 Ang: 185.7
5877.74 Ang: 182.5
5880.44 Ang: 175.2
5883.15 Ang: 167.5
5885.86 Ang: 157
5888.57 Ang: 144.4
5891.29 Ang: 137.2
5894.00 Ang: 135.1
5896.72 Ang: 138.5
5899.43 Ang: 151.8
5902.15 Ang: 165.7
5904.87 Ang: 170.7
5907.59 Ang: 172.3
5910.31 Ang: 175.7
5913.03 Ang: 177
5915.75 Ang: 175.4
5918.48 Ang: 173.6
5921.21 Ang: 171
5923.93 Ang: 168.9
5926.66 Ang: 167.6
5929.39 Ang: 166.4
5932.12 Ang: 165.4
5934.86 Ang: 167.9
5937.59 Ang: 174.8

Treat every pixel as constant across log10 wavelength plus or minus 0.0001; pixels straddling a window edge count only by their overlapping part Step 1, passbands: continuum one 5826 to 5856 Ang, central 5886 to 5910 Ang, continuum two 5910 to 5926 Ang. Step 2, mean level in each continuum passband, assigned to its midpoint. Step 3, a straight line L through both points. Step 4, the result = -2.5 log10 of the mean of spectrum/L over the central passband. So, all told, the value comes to 0.146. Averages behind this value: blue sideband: 181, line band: 153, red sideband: 173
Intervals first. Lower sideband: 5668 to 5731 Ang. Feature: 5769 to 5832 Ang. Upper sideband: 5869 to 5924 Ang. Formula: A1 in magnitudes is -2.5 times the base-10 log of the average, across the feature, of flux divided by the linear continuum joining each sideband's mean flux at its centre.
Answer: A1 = -0.06 mag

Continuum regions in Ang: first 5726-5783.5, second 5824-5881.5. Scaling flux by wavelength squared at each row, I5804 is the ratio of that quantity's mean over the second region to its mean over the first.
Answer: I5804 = 1.1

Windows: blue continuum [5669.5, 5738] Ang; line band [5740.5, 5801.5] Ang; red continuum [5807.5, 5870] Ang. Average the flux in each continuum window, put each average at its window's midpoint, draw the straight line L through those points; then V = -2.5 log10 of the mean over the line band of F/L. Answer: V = 0.00 mag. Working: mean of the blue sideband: 173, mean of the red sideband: 181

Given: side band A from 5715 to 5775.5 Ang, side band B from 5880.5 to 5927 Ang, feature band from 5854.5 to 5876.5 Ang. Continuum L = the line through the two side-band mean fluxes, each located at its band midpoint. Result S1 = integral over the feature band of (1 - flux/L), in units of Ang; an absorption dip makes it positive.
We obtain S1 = -2.10 Ang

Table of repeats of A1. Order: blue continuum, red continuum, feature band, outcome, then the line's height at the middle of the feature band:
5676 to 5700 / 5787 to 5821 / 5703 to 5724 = 0.05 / 177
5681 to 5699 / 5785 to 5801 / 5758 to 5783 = -0.01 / 177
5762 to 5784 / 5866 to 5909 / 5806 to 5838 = -0.05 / 172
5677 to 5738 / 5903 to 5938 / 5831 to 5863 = -0.06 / 172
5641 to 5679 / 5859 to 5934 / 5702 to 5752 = -0.04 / 166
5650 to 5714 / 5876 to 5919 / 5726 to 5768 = -0.06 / 166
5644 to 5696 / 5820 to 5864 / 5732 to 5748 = 0.00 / 174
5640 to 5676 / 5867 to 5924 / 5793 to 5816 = -0.10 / 166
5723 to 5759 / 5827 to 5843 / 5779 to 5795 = 0.03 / 178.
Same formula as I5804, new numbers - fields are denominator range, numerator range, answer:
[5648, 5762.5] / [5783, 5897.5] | 1.07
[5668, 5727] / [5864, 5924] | 1.04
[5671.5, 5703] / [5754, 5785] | 1.05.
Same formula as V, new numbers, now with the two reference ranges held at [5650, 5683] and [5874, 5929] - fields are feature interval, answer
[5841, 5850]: -0.13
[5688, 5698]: -0.10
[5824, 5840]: -0.10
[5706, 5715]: 0.00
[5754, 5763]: -0.09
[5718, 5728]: -0.08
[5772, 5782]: -0.08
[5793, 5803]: -0.12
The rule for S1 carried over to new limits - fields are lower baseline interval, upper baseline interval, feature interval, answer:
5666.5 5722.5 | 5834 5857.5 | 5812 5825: 0.0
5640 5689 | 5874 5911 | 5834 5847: -1.6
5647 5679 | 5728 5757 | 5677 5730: -1.0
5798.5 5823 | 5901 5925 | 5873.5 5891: 0.8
